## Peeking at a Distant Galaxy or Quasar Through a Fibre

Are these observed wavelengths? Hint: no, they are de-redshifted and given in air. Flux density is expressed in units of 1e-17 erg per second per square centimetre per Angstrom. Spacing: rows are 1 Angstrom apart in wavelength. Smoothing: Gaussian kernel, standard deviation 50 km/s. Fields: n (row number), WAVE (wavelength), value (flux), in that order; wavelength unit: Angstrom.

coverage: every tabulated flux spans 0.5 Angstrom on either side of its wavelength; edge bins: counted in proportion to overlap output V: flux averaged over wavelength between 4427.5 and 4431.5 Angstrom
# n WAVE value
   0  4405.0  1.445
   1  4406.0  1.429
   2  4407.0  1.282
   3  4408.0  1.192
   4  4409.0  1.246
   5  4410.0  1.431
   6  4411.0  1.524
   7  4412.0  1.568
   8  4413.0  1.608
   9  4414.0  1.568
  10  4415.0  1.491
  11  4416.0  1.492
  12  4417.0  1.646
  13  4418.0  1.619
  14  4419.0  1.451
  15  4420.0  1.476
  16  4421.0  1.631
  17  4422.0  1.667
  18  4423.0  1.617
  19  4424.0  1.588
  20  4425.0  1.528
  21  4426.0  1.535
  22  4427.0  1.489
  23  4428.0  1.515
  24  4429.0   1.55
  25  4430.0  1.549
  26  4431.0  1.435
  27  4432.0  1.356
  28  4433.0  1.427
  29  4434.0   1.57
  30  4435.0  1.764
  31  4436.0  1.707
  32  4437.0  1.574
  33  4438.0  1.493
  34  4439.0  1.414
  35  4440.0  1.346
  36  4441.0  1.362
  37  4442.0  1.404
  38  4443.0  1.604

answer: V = 1.51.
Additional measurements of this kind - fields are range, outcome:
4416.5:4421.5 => 1.56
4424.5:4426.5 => 1.53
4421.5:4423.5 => 1.64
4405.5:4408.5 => 1.3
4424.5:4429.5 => 1.52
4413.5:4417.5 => 1.55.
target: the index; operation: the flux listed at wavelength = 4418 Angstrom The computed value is 1.619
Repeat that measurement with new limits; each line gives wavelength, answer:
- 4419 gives 1.451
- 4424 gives 1.588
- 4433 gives 1.427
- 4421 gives 1.631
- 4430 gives 1.549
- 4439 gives 1.414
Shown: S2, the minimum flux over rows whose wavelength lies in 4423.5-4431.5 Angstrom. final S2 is 1.435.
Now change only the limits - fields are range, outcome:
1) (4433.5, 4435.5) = 1.57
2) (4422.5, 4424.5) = 1.588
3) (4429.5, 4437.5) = 1.356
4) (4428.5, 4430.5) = 1.549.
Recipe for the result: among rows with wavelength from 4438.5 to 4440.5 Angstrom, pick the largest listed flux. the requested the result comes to 1.414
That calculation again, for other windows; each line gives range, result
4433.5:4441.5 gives 1.764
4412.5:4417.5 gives 1.646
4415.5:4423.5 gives 1.667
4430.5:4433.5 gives 1.435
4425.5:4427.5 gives 1.535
